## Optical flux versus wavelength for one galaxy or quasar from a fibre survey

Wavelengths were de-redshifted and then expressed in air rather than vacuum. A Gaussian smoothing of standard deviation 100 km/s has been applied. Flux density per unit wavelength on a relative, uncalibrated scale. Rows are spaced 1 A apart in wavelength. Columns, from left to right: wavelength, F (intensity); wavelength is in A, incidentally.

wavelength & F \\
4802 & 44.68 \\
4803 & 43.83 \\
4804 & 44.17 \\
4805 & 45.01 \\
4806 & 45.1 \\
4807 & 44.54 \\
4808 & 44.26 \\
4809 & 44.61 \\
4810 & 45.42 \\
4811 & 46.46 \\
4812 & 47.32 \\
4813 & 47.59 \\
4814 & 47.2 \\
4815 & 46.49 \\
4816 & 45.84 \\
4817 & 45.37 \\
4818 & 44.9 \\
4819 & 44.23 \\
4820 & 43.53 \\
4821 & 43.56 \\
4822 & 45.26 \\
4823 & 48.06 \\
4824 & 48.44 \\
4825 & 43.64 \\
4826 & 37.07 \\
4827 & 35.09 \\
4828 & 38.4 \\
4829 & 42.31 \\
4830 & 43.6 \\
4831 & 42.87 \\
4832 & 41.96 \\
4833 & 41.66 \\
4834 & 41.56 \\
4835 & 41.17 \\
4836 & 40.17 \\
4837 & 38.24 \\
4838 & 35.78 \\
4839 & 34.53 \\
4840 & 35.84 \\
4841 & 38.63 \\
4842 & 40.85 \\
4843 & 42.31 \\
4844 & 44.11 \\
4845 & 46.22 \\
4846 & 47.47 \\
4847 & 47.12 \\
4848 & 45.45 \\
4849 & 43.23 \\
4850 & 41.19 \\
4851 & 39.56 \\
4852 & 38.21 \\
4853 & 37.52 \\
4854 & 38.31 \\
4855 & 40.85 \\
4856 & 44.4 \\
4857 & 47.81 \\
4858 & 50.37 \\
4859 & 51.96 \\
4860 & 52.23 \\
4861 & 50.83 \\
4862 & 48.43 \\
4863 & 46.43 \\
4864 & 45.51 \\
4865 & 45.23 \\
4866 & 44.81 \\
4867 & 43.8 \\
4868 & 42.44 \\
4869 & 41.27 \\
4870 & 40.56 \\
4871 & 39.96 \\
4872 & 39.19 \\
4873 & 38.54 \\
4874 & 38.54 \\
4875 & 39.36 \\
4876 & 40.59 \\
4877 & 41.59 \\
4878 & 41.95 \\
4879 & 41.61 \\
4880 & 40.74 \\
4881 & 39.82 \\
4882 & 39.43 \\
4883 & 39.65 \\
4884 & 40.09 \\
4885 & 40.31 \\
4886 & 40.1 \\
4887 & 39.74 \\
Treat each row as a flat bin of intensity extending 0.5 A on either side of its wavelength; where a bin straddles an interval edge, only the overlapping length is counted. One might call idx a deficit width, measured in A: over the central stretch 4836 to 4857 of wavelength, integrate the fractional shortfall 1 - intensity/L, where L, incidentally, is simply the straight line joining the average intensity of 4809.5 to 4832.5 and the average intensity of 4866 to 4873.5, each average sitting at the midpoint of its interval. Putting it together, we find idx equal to 0.7 A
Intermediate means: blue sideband 44.1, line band 41.1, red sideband 41.1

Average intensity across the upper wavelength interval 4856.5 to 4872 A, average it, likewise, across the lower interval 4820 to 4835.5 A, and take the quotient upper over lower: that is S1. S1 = 1.08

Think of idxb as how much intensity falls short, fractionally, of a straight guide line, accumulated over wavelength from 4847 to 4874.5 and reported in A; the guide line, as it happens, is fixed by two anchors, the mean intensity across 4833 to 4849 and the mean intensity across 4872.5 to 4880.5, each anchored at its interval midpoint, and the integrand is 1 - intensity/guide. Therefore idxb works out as -1.9 A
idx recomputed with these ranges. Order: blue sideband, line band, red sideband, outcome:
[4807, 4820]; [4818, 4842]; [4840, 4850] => 1.8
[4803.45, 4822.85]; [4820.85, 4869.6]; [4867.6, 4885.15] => -0.3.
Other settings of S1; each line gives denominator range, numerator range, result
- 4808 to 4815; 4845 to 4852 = 0.95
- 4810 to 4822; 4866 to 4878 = 0.89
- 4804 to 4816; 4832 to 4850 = 0.91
